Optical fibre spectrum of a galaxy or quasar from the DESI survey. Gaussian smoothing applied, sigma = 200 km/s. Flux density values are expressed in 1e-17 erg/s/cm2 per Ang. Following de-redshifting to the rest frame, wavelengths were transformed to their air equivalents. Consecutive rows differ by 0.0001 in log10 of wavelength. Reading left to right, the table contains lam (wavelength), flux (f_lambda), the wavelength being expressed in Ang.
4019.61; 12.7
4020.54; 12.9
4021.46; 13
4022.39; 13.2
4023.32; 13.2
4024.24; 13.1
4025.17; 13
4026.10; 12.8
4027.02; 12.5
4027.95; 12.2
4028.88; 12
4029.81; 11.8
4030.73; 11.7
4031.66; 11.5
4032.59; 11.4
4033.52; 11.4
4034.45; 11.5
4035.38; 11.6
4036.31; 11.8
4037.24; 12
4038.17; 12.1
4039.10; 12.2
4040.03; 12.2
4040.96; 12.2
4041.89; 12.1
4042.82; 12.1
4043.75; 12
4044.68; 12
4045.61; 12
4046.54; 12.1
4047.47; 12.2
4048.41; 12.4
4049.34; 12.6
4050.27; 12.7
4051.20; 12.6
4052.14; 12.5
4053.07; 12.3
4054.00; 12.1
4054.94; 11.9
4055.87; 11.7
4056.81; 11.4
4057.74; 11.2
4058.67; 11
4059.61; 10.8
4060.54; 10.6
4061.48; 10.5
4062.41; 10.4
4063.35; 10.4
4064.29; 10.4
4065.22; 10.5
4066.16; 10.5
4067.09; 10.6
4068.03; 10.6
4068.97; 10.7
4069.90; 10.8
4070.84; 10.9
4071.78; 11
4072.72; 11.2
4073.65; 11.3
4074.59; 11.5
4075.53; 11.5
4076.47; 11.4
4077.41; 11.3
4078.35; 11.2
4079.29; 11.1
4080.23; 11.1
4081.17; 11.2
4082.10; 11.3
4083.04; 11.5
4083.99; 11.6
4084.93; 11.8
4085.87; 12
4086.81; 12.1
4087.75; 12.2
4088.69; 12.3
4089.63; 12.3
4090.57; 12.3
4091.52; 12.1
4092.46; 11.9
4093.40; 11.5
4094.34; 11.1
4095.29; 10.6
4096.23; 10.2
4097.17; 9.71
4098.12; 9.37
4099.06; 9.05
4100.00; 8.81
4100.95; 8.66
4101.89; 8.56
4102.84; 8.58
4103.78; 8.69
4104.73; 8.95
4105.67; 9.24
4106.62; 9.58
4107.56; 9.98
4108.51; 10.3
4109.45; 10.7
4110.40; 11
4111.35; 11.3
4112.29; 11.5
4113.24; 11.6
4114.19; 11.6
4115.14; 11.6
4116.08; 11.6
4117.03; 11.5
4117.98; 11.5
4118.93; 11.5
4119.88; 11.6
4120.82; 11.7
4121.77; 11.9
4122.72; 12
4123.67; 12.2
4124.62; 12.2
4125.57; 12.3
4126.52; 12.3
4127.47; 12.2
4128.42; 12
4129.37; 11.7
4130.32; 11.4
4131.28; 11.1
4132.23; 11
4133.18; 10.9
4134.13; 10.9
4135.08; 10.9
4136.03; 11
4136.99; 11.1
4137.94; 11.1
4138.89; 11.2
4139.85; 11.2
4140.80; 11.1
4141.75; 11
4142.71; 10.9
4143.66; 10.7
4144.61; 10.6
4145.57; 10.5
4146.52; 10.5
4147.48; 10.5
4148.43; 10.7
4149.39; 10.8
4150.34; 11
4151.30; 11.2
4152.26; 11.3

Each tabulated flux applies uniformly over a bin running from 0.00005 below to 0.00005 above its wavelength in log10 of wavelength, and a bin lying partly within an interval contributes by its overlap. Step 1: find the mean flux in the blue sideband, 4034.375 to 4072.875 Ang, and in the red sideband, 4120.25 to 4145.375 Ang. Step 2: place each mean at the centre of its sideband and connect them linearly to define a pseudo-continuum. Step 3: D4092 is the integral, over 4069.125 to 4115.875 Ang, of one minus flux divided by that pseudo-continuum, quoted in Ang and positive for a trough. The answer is 2.6 Ang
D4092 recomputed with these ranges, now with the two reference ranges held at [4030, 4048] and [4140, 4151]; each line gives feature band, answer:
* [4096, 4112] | 2.3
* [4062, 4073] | 0.9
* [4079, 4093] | -0.5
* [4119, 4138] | -1.1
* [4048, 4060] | -0.2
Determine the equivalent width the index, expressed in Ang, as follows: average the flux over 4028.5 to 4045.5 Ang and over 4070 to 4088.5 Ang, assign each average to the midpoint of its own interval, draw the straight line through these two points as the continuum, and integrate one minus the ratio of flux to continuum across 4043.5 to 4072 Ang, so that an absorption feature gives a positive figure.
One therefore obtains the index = 0.6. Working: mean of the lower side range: 11.9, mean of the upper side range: 11.4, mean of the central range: 11.4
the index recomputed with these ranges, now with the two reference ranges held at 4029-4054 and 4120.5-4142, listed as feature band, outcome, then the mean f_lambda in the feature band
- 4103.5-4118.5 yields 1.2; 10.7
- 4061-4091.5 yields 1.5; 11.2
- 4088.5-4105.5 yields 2.2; 10.2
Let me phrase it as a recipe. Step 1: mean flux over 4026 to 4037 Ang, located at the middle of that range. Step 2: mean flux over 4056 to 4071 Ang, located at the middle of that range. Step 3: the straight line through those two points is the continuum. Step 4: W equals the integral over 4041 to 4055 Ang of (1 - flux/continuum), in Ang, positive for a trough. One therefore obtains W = -1.2 Ang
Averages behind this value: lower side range 11.8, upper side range 10.7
